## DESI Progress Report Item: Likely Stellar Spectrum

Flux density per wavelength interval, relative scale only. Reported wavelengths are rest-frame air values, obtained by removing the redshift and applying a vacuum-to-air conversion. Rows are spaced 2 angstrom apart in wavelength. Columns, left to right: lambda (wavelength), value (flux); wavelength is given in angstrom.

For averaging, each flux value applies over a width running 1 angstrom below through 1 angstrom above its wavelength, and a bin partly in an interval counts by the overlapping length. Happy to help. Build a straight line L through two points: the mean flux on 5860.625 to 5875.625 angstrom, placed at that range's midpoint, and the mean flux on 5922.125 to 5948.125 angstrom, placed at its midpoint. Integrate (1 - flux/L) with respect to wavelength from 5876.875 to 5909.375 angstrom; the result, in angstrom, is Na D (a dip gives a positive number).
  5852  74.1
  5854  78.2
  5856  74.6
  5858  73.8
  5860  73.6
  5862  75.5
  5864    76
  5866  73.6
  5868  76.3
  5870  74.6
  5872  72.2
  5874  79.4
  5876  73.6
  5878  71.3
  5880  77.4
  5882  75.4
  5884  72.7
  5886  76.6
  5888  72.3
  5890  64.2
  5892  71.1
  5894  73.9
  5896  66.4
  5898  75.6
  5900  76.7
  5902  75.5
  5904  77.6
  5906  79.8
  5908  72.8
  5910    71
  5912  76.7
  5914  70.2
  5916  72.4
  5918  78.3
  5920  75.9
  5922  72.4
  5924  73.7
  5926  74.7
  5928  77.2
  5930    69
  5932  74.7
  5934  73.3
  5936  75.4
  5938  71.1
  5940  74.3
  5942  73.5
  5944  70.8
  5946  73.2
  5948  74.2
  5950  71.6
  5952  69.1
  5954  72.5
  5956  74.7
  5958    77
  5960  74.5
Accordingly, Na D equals 0.39 angstrom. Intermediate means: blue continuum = 75.3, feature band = 73.7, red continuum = 73.4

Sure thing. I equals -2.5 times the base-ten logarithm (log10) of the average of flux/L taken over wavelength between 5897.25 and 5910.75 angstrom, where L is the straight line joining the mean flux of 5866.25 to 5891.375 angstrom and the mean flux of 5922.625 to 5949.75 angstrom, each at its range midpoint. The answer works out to -0.03 mag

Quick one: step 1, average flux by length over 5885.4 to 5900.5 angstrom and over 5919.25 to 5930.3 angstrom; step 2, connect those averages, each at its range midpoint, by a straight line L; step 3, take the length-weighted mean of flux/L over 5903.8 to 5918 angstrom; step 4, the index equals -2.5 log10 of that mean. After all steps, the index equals -0.02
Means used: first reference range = 71.8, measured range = 74.5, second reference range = 74.1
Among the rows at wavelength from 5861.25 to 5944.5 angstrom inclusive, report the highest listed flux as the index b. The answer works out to 79.8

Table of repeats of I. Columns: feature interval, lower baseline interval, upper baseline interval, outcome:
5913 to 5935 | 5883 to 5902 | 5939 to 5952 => -0.02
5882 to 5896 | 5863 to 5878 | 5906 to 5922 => 0.04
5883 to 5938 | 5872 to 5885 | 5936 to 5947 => 0.00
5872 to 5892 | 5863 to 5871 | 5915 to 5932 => 0.02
